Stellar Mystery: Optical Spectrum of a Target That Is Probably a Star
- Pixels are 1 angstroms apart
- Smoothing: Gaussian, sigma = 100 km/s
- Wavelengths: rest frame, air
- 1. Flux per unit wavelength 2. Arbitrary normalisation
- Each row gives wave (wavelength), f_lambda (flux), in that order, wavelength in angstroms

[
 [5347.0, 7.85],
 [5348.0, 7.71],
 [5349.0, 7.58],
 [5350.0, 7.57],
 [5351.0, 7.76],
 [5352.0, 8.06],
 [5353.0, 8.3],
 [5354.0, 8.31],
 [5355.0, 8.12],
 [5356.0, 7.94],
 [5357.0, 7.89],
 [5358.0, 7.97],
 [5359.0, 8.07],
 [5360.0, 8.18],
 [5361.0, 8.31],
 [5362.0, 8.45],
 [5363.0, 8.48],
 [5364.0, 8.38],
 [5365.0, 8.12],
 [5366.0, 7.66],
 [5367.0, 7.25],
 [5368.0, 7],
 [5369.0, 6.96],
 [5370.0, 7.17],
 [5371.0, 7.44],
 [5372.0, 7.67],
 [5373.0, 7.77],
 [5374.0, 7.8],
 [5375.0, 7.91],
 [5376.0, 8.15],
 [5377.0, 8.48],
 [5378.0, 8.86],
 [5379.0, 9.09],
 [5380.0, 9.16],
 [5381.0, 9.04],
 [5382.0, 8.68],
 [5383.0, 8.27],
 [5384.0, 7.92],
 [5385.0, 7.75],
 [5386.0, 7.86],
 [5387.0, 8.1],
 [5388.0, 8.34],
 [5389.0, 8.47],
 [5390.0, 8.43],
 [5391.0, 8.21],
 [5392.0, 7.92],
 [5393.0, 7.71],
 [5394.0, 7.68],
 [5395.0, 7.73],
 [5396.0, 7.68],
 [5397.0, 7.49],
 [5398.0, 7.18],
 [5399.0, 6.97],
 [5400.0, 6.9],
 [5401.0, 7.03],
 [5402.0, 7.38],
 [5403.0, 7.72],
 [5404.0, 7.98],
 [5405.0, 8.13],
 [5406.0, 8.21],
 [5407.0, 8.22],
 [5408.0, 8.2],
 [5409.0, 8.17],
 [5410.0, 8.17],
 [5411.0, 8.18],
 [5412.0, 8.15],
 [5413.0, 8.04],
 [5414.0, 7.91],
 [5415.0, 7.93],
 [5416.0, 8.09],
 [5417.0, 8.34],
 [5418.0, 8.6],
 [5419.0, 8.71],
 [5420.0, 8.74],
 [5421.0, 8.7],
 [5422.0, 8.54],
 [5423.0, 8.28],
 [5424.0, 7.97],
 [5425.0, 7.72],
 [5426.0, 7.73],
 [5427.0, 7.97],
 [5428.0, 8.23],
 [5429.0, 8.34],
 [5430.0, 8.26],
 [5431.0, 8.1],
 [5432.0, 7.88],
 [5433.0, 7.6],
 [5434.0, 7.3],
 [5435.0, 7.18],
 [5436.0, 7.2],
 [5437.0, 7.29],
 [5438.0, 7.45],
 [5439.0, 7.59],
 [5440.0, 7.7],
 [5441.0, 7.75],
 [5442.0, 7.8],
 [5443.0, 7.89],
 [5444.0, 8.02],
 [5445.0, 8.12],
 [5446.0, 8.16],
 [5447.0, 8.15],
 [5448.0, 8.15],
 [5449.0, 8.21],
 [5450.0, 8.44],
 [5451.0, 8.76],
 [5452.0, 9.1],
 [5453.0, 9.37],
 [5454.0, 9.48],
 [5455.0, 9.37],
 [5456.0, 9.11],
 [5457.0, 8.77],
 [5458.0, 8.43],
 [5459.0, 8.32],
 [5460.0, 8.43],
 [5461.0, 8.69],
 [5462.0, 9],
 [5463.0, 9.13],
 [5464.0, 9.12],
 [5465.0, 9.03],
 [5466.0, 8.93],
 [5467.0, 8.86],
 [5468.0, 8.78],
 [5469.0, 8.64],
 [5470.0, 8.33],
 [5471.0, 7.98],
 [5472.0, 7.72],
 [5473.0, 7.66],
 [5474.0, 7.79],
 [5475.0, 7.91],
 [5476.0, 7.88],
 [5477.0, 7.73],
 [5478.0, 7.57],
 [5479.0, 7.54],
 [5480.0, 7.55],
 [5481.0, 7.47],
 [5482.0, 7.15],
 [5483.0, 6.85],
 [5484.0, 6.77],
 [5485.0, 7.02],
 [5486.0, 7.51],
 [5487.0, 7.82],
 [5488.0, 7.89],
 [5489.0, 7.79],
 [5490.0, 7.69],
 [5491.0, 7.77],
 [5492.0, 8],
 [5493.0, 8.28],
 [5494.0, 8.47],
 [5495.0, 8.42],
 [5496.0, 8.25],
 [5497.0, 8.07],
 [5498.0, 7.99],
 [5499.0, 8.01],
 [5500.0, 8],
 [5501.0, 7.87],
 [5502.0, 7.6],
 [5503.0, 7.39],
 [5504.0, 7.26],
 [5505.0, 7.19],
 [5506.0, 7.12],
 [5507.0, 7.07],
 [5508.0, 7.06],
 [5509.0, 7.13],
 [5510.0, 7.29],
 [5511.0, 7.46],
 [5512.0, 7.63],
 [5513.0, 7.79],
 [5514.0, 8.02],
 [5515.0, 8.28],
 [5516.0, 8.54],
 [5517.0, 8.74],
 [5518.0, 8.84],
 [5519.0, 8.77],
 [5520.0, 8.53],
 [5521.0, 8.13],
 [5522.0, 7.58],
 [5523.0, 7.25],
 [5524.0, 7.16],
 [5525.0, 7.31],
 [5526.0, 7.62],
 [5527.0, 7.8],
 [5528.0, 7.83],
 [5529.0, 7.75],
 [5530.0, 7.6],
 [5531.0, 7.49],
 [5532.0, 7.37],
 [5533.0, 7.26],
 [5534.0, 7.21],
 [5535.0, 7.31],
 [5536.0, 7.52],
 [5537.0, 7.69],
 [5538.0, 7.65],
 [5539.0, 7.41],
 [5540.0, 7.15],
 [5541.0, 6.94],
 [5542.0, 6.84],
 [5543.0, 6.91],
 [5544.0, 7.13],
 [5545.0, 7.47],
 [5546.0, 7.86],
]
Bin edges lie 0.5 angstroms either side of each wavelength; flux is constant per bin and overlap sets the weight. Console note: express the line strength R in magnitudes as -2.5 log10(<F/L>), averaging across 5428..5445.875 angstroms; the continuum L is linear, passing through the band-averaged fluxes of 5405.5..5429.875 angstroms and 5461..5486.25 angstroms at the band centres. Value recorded 0.053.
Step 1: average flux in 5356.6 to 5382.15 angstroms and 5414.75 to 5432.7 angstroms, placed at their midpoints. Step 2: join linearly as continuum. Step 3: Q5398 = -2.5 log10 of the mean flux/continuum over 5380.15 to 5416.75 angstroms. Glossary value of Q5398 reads 0.03 mag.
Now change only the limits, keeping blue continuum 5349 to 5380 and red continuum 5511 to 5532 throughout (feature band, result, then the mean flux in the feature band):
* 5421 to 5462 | -0.03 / 8.19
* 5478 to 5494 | 0.05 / 7.57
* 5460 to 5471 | -0.11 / 8.79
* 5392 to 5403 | 0.08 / 7.42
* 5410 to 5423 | -0.05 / 8.32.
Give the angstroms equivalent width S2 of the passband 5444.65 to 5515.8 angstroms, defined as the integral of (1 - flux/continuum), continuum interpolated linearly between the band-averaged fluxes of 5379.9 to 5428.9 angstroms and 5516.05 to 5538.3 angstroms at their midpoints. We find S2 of -1.6 angstroms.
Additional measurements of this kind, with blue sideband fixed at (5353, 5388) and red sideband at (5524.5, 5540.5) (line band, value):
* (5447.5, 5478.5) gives -3.2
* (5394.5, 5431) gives -0.3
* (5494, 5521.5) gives -1.1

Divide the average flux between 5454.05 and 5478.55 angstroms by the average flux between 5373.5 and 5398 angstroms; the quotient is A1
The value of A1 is 1.04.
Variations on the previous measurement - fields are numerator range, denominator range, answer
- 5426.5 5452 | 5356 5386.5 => 0.98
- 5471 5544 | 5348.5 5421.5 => 0.96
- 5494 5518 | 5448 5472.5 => 0.89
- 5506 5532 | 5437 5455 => 0.94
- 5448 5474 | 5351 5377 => 1.10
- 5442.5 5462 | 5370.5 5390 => 1.04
